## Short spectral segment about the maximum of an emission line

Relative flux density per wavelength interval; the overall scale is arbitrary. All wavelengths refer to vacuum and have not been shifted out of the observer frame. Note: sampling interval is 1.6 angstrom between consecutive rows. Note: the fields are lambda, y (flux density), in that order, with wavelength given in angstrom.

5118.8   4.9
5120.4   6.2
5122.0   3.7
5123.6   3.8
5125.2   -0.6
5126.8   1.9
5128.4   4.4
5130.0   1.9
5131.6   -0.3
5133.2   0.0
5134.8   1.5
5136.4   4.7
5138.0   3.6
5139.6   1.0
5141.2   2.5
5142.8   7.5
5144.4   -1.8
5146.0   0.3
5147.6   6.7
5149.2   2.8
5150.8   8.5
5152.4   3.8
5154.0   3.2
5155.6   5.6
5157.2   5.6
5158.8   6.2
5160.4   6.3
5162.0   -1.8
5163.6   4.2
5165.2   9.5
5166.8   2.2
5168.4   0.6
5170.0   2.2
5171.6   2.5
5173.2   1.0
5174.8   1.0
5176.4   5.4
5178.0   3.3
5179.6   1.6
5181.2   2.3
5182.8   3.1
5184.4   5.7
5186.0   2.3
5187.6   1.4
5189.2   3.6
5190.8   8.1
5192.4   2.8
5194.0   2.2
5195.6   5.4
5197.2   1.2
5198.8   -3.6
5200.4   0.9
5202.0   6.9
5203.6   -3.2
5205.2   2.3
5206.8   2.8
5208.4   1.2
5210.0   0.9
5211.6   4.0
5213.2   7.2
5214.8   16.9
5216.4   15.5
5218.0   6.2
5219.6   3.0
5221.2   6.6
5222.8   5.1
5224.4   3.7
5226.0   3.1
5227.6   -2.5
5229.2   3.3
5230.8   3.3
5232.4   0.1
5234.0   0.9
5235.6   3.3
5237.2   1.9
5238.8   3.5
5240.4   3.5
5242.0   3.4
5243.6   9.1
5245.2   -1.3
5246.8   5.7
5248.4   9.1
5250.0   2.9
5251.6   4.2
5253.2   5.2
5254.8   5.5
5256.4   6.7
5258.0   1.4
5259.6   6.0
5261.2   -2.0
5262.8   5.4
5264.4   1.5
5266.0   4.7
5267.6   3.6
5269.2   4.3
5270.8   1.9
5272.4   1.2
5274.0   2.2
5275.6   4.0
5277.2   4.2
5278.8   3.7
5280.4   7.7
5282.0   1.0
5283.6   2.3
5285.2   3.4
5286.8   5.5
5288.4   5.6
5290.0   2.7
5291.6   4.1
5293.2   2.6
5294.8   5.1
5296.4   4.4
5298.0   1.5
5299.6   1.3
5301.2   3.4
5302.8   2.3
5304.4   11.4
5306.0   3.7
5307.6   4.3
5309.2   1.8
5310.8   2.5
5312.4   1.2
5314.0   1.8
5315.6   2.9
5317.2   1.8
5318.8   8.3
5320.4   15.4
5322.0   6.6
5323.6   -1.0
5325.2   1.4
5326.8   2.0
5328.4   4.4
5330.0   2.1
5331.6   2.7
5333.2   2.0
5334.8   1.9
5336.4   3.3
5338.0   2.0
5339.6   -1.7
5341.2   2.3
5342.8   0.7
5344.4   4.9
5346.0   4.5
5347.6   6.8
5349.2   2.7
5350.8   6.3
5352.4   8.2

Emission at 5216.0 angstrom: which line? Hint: H-beta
